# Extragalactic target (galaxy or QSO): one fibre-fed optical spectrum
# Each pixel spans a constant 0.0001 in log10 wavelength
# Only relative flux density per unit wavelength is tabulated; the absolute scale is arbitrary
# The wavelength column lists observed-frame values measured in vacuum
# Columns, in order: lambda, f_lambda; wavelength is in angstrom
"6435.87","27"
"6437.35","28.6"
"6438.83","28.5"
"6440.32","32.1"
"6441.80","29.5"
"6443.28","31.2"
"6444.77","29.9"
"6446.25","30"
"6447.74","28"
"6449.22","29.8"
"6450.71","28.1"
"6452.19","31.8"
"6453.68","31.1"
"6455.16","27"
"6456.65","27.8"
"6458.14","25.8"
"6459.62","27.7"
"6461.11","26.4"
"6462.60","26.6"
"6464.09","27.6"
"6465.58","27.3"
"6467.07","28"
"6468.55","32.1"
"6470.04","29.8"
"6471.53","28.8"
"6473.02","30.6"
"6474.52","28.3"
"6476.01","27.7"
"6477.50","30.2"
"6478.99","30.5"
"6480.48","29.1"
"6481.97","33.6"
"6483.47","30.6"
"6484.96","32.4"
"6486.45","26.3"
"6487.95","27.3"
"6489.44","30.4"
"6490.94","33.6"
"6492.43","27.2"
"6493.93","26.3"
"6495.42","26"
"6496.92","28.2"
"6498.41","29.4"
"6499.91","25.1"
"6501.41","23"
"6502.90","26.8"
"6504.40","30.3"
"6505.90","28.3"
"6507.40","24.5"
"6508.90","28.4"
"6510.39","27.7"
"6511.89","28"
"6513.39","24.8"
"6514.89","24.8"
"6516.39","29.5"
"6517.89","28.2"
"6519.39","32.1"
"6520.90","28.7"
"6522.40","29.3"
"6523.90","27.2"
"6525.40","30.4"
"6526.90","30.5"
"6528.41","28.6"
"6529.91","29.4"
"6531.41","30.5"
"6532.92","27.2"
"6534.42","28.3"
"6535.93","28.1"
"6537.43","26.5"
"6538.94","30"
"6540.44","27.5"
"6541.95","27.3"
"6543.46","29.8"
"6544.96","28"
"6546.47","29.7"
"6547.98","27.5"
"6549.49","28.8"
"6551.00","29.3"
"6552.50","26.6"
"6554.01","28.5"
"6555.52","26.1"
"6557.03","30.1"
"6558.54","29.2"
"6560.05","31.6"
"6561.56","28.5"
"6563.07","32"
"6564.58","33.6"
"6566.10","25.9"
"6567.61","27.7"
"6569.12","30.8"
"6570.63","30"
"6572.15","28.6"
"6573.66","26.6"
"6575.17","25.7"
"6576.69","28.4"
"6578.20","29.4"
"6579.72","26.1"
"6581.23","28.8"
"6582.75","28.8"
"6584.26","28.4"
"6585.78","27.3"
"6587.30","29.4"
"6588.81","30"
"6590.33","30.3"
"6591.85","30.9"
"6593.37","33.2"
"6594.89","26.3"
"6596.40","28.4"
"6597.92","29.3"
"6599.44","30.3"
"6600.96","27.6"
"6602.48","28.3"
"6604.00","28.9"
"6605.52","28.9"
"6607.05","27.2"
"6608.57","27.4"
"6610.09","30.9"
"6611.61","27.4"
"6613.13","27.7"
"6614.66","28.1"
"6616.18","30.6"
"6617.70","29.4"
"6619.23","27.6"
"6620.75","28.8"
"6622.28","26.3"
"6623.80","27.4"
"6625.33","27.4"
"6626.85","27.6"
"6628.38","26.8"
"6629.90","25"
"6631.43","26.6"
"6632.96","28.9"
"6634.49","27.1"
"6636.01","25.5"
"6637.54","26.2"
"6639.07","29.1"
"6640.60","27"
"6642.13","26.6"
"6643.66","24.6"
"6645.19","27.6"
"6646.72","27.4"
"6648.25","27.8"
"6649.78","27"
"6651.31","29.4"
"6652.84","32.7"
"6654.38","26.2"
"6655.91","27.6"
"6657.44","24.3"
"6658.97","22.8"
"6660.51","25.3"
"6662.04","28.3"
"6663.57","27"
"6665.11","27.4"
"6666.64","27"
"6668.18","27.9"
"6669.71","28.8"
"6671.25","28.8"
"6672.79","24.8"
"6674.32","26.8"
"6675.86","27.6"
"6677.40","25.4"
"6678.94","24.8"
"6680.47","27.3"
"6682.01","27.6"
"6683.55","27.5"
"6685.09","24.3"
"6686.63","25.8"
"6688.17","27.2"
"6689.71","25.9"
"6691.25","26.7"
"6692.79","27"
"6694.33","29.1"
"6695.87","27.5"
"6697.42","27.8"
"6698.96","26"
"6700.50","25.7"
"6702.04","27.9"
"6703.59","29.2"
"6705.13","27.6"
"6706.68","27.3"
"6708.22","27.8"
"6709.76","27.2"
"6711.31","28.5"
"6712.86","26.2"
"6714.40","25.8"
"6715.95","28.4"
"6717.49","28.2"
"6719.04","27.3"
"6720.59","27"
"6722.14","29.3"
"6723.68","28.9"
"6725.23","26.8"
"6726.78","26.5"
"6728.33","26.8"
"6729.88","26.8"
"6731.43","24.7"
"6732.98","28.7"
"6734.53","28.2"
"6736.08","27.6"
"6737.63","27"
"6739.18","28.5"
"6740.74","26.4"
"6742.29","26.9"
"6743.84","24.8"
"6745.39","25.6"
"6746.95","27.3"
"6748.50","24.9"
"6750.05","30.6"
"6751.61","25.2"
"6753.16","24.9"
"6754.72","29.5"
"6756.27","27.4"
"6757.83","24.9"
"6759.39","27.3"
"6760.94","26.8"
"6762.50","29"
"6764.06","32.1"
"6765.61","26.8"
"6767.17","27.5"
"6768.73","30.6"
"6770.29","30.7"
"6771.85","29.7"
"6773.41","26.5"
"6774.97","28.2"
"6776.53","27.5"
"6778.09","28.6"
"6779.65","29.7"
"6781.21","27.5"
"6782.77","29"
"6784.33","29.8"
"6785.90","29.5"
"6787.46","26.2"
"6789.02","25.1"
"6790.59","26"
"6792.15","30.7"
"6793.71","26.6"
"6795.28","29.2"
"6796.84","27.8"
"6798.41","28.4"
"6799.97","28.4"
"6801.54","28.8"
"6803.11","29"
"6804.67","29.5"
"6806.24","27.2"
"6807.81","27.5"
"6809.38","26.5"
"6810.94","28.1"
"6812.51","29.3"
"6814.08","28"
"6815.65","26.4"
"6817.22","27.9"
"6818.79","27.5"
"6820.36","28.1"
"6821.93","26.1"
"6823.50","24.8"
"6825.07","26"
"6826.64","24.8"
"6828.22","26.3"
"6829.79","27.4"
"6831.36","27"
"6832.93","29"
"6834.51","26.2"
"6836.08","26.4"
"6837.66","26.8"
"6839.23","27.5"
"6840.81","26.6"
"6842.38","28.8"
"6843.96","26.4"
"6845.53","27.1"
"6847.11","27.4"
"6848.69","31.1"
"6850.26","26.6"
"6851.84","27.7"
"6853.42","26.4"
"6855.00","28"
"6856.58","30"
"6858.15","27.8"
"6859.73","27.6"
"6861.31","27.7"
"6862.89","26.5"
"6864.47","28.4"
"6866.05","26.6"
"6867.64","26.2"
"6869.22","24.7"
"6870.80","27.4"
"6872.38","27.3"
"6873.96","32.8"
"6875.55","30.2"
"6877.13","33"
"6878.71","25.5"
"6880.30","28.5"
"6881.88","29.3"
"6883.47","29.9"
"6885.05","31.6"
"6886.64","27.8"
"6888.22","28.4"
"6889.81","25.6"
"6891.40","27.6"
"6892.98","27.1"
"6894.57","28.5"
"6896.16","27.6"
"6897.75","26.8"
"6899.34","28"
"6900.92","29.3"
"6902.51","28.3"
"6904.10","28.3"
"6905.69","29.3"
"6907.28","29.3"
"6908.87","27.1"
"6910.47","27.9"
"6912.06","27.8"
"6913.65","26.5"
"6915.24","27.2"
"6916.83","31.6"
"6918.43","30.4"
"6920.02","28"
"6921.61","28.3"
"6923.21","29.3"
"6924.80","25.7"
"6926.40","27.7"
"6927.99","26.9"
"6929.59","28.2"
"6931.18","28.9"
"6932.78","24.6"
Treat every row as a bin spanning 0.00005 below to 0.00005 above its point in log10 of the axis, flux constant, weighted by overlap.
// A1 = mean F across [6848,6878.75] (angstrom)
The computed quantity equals 28.1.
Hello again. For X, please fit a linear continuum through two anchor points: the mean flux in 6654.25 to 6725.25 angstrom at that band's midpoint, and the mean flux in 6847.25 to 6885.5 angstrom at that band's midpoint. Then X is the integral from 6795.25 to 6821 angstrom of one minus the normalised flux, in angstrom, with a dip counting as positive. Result -0.15 angstrom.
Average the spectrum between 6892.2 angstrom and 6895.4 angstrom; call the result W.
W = 27.8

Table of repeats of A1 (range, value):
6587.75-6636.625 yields 28.3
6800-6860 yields 27.5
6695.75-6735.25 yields 27.4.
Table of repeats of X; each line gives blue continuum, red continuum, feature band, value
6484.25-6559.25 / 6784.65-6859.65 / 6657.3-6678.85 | 1.00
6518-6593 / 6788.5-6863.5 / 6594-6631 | 0.67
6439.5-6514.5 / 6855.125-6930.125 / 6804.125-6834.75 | 1.18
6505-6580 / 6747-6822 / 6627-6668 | 1.86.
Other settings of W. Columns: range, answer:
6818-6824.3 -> 26.6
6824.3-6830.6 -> 26.1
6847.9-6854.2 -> 28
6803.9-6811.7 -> 27.8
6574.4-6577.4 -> 27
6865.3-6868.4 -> 26.3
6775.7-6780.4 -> 28.6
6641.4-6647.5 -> 26.6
